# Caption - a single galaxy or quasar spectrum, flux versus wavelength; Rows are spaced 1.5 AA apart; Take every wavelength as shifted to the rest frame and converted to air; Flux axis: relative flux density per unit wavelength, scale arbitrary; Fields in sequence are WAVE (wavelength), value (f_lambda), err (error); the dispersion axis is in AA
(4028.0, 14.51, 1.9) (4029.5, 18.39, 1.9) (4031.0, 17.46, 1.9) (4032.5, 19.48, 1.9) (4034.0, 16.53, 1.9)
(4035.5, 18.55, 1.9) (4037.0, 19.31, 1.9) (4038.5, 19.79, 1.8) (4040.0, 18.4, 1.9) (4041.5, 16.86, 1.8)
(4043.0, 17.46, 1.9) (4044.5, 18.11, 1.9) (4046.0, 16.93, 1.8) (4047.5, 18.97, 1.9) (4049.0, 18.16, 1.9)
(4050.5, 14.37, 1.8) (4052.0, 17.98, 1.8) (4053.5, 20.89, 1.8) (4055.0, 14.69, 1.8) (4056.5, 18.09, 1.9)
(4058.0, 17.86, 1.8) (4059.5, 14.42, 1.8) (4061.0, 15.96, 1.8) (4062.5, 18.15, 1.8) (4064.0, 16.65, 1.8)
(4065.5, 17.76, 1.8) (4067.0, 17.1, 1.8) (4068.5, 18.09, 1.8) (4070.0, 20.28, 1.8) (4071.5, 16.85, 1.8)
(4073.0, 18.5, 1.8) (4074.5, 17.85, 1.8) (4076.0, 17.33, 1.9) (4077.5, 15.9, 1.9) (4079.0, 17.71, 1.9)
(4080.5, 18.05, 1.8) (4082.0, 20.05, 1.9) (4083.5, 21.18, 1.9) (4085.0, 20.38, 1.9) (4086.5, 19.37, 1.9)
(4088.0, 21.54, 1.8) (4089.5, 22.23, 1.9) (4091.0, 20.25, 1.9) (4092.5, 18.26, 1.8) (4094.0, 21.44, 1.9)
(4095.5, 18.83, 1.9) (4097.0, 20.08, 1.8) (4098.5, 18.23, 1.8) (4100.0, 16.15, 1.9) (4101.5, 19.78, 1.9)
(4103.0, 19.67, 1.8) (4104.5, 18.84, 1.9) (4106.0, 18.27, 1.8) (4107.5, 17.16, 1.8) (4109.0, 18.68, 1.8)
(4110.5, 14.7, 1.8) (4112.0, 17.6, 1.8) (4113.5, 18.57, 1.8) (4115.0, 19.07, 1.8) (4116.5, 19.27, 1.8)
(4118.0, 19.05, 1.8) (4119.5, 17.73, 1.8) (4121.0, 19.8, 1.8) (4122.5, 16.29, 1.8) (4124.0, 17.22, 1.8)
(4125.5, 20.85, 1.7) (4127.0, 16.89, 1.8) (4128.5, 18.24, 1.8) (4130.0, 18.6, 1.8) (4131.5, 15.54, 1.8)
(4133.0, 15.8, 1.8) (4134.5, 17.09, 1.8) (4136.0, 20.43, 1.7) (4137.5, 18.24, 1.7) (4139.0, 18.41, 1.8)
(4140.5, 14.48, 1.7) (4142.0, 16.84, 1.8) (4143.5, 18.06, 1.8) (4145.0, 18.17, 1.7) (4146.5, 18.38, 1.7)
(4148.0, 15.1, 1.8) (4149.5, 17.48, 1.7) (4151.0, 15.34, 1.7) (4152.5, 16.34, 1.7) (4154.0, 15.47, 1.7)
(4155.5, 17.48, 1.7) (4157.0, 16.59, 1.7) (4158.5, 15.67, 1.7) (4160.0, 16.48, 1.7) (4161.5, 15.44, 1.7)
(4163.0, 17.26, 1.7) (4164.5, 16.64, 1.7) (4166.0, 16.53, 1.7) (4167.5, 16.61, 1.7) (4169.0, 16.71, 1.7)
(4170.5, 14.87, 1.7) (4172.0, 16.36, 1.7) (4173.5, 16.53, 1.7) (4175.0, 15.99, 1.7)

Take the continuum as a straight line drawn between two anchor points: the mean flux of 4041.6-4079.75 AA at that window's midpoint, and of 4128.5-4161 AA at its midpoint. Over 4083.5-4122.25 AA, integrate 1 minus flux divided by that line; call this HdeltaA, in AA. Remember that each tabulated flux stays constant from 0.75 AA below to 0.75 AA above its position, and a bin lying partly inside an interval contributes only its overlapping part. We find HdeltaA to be -4.1 AA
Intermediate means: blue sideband 17.4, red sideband 17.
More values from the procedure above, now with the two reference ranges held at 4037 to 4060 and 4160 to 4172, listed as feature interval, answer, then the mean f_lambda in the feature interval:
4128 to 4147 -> -1.04 AA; 17.5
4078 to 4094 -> -2.52 AA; 19.9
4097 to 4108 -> -0.92 AA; 18.4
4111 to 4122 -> -1.12 AA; 18.6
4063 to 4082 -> -0.46 AA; 17.8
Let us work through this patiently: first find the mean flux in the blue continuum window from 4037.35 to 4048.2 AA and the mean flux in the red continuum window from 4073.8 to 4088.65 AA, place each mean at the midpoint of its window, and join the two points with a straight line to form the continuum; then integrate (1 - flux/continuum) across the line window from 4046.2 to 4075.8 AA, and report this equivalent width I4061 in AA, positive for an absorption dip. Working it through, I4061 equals 1.6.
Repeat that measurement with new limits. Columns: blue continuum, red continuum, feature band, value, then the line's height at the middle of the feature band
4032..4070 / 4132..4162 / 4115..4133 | -1.1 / 17.1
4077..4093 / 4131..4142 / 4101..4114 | 0.3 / 18.5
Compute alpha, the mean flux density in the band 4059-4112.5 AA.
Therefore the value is 18.4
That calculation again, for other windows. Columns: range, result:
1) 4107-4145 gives 17.8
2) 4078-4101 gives 19.5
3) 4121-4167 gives 17.1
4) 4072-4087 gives 18.6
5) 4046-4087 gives 17.8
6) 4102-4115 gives 18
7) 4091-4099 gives 19.5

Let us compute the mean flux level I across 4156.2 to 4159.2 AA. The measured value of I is 16.2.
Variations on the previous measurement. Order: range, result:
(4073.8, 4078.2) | 17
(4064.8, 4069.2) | 17.6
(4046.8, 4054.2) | 18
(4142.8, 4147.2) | 18.2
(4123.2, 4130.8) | 18.3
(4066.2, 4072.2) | 18.1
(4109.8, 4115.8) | 17.5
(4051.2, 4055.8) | 17.8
